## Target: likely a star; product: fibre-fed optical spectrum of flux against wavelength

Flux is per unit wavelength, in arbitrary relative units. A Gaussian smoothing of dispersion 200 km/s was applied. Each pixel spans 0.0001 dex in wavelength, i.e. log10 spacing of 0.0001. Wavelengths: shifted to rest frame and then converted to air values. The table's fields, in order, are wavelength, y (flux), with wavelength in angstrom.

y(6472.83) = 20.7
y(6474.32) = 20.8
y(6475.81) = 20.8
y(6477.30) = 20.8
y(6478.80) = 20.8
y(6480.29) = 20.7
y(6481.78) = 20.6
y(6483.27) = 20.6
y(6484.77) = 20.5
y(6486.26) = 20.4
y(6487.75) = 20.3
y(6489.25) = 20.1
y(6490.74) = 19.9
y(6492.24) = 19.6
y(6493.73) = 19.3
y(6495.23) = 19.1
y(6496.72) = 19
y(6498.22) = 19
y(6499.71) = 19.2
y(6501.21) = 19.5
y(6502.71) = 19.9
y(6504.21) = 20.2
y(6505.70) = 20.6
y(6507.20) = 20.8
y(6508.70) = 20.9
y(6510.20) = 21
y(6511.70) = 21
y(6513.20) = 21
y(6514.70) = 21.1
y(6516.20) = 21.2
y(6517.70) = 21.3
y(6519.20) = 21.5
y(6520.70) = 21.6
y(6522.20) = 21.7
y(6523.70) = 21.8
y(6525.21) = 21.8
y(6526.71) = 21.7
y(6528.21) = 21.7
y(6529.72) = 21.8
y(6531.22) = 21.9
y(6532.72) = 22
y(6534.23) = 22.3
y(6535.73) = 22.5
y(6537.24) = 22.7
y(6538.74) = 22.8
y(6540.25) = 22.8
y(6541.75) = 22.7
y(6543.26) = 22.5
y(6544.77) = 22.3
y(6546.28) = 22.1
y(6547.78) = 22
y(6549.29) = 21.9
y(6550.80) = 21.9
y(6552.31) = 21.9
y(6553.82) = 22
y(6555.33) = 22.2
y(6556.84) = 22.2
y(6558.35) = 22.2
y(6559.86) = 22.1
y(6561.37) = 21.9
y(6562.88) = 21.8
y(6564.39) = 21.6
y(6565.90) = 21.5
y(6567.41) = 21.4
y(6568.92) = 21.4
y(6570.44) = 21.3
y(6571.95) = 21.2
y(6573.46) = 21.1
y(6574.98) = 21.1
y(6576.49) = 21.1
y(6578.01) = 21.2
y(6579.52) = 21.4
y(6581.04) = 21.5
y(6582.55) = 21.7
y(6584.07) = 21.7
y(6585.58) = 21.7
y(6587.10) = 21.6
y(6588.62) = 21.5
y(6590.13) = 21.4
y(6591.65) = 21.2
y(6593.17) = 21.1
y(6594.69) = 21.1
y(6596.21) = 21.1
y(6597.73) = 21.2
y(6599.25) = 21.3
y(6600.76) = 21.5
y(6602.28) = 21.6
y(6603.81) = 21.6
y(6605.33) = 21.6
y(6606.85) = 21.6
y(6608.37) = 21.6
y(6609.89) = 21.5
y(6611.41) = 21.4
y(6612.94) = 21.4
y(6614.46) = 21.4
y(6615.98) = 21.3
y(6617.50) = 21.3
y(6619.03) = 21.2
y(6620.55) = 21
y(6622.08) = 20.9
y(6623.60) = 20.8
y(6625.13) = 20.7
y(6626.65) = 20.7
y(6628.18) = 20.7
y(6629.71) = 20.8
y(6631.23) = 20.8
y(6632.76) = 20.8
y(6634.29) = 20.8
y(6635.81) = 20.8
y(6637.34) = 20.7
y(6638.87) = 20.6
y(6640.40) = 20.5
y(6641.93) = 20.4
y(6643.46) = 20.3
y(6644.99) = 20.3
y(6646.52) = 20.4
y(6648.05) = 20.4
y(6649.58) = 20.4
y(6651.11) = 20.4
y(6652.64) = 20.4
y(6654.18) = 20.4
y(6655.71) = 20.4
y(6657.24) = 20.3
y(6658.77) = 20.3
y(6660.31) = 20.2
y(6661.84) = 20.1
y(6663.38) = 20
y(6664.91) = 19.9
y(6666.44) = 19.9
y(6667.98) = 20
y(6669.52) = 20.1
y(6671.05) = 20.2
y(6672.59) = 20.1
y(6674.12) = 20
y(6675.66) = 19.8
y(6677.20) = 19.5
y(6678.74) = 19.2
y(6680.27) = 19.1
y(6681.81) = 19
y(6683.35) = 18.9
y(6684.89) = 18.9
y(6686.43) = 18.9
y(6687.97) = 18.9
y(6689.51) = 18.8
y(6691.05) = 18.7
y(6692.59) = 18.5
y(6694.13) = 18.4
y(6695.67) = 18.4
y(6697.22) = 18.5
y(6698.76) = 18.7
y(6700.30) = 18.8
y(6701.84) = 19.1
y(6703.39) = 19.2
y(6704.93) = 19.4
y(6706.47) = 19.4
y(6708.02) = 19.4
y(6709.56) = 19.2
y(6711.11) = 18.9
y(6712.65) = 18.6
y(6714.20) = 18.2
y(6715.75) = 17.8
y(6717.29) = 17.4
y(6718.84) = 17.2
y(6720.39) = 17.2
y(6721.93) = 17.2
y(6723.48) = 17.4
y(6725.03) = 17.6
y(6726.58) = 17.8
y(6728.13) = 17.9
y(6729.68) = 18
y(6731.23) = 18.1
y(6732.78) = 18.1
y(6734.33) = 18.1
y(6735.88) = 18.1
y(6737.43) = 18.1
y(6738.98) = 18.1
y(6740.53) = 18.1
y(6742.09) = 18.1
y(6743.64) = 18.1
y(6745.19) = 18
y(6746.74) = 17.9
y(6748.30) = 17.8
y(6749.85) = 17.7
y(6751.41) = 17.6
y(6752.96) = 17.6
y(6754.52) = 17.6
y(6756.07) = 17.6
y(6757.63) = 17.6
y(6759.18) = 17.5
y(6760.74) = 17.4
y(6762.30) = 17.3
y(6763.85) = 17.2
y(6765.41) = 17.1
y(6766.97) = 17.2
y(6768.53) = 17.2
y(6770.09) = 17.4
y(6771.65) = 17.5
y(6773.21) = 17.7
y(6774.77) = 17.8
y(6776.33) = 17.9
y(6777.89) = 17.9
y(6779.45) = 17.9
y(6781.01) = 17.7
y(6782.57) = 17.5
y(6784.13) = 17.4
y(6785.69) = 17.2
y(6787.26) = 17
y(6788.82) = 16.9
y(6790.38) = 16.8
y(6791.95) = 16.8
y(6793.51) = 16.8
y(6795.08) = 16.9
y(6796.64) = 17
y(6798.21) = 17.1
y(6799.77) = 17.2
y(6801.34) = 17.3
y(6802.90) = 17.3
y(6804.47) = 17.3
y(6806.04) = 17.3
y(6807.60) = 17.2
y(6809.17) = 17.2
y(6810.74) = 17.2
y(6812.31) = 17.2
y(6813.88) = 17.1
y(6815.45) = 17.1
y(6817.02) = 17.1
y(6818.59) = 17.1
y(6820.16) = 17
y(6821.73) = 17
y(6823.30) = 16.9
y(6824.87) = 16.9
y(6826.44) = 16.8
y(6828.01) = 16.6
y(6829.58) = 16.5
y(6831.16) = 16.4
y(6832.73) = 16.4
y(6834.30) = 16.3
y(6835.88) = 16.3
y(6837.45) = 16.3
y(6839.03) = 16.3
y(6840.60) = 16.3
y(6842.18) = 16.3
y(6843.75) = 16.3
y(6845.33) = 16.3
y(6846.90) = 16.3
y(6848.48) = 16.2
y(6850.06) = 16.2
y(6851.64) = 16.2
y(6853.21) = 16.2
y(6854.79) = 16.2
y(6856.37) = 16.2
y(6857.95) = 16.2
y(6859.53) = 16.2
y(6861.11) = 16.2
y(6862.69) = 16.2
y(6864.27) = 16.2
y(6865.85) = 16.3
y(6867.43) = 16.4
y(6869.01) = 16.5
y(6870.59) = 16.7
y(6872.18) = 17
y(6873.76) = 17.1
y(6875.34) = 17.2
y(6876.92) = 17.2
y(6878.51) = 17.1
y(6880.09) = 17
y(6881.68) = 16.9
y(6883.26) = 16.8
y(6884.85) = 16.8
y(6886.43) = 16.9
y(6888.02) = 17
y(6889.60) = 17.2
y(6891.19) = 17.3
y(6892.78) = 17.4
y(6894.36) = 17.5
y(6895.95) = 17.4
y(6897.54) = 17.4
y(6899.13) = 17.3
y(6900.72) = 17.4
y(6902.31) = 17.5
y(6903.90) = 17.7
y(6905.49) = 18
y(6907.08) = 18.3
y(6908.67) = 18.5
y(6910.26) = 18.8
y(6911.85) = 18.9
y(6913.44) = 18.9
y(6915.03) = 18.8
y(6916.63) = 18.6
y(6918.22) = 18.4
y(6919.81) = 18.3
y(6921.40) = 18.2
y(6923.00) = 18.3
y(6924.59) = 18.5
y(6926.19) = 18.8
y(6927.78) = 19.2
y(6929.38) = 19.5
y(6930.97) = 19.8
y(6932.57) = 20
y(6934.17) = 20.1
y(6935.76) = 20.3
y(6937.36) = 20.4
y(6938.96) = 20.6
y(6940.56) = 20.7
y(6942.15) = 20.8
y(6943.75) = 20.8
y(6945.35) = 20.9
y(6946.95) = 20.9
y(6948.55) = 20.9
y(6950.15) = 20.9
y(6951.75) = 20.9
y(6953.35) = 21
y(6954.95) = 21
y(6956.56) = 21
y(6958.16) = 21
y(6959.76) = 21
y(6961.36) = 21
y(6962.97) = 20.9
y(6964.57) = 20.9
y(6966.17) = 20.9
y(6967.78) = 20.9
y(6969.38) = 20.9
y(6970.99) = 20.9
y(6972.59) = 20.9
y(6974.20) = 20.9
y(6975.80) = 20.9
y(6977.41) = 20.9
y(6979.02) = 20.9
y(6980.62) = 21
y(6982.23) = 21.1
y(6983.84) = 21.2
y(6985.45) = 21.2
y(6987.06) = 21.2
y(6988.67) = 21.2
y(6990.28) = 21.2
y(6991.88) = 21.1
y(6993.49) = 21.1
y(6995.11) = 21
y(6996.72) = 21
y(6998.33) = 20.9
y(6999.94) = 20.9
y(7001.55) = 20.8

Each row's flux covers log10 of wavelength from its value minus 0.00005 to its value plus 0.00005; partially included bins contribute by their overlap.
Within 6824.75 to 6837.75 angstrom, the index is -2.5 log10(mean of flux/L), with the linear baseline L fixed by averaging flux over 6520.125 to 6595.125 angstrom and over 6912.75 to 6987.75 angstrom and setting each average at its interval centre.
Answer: 0.25 mag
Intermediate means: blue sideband 21.8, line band 16.5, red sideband 20.3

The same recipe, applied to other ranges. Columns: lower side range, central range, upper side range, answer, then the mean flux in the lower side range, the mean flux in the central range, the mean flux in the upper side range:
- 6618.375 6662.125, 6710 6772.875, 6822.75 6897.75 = 0.06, 20.6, 17.7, 16.6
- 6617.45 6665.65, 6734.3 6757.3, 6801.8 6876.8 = 0.04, 20.5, 17.9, 16.6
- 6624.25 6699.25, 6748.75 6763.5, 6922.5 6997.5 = 0.15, 19.9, 17.5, 20.7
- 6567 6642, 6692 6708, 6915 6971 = 0.11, 21.2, 18.9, 20.2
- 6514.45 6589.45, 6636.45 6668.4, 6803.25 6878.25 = -0.02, 21.8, 20.3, 16.6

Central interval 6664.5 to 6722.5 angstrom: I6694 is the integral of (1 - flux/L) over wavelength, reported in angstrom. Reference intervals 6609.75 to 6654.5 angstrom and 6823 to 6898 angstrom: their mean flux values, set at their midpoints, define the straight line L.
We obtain 2.2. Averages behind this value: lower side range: 20.8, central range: 18.9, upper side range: 16.6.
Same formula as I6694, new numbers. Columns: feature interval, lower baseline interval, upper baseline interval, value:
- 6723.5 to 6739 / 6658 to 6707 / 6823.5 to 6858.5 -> 0.4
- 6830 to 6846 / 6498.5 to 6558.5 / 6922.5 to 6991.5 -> 3.5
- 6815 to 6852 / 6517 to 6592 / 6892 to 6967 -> 6.5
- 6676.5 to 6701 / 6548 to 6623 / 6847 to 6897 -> 1.2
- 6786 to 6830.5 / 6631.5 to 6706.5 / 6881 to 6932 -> 4.1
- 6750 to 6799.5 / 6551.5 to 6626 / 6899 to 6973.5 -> 7.7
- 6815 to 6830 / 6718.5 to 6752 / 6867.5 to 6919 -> 0.6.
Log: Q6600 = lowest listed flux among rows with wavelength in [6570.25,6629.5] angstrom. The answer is 20.7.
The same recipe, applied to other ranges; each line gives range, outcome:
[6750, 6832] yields 16.4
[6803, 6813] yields 17.2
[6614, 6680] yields 19.2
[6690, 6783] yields 17.1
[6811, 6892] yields 16.2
